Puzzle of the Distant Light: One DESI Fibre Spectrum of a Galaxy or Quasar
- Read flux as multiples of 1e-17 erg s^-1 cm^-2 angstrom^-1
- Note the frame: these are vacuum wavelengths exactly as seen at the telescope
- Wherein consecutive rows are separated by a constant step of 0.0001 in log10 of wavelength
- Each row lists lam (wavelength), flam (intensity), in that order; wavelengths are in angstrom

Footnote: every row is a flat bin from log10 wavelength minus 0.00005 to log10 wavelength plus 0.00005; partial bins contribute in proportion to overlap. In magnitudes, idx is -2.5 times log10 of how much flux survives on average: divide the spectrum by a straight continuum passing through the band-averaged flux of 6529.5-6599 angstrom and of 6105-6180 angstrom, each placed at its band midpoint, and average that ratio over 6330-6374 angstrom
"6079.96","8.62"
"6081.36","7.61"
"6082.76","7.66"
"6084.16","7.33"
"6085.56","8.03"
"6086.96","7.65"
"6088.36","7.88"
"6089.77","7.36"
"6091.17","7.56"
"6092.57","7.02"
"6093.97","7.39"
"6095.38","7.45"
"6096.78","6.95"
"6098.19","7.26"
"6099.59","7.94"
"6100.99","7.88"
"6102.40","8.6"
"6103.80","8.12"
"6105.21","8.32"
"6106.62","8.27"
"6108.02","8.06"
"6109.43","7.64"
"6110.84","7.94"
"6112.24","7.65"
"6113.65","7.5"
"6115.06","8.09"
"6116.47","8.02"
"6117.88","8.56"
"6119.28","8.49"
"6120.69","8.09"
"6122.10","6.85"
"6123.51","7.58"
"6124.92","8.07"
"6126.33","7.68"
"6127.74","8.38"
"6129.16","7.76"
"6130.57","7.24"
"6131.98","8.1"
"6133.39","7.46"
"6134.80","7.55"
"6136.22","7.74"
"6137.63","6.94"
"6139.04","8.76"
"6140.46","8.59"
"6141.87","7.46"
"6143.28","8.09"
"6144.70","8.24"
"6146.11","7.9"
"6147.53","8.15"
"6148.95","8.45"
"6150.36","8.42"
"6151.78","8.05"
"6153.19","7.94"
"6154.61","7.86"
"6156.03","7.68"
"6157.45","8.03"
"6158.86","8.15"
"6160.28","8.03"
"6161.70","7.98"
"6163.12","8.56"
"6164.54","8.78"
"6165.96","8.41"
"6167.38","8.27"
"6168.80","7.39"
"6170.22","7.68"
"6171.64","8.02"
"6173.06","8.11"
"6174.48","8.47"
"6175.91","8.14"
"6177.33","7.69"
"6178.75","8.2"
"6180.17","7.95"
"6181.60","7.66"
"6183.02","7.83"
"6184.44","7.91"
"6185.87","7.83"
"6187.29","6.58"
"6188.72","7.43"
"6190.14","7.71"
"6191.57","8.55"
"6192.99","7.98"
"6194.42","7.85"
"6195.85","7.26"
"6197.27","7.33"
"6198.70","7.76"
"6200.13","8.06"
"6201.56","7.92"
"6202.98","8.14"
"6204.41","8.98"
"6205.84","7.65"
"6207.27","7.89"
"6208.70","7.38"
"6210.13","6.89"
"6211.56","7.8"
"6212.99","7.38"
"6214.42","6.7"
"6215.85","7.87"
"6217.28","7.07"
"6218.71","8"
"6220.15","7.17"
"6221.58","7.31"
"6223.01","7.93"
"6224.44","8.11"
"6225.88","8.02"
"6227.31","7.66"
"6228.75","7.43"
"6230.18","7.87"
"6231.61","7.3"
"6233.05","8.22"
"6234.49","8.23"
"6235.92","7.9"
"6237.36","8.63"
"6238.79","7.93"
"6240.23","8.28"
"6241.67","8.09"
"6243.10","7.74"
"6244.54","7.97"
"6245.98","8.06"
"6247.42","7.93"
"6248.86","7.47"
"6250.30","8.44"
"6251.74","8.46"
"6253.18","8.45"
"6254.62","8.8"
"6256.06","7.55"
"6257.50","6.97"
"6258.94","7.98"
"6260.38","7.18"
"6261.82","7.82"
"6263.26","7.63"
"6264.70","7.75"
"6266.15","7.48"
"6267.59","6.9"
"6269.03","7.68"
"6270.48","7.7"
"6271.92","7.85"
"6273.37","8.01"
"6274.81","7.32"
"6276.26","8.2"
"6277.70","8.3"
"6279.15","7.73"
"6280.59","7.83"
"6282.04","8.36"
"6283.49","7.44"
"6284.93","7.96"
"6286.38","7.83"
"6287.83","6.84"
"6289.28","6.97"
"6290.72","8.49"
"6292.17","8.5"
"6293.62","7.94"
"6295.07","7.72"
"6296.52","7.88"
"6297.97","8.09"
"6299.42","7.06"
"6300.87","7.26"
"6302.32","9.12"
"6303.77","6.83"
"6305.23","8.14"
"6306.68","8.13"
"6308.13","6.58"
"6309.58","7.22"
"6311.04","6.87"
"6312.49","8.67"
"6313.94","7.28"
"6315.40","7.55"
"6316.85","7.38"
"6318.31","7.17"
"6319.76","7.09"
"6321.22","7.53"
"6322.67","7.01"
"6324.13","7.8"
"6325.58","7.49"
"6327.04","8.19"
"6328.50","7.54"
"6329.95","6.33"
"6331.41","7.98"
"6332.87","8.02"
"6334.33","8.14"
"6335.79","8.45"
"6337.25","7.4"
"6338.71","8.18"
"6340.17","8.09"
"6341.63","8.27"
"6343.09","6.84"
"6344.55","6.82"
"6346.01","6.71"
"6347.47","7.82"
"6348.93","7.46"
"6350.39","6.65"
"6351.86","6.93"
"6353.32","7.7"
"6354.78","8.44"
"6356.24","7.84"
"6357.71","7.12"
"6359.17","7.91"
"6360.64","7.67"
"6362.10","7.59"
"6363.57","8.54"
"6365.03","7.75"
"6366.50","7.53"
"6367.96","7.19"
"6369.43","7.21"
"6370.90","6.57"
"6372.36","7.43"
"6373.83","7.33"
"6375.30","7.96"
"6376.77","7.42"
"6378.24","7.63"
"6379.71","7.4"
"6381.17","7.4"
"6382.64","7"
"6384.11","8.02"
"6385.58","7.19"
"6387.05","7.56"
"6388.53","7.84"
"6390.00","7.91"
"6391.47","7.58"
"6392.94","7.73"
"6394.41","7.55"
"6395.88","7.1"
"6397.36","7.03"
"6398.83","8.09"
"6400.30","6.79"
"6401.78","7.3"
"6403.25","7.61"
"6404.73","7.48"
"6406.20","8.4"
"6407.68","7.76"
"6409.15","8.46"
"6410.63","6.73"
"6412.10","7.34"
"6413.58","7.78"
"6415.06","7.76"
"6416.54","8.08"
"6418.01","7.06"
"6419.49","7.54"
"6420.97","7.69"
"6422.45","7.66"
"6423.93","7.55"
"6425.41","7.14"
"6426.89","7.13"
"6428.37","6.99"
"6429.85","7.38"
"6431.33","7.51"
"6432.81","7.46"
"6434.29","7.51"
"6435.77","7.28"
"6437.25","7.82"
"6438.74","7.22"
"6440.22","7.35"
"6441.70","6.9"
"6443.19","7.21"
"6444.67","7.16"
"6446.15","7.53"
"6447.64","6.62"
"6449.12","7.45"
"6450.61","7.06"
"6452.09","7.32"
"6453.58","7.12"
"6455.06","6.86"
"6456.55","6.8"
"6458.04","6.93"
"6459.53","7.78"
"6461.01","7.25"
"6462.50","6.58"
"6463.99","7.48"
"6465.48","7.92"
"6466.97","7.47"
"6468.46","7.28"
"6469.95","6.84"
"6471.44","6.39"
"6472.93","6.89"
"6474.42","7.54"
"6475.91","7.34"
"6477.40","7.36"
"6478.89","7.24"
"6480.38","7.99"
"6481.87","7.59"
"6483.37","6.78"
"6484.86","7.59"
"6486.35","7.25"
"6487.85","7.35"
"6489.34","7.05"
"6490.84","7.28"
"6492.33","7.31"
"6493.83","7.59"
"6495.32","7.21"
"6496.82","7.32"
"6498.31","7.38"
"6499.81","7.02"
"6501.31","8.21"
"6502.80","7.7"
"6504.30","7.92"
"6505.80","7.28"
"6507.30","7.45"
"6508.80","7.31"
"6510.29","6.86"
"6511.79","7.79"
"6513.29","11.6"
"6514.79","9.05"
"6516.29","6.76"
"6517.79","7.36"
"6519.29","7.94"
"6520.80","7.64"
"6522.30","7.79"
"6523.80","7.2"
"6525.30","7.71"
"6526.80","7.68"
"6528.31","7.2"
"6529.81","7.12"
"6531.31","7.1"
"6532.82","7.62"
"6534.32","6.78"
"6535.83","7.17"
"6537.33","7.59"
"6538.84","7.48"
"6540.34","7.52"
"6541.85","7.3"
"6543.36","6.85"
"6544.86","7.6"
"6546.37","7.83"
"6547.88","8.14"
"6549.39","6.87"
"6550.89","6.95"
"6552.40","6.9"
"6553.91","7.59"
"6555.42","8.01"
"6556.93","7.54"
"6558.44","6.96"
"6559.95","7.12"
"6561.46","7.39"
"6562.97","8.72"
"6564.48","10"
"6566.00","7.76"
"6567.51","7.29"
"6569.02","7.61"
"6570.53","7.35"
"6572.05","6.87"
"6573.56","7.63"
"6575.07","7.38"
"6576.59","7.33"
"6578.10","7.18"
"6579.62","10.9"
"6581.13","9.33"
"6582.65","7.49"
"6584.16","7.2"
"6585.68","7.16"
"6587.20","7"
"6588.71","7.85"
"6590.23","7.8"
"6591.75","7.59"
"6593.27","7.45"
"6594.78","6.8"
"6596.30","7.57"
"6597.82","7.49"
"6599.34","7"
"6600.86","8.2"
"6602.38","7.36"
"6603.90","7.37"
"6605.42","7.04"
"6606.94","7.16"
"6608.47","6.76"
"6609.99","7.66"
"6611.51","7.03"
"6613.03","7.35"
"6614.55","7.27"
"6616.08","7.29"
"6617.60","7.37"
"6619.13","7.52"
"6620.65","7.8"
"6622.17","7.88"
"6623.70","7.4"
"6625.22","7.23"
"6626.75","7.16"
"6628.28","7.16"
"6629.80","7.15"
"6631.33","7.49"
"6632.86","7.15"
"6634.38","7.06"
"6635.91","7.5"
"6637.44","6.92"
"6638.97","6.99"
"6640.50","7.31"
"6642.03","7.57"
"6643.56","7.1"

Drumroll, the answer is 0.03 mag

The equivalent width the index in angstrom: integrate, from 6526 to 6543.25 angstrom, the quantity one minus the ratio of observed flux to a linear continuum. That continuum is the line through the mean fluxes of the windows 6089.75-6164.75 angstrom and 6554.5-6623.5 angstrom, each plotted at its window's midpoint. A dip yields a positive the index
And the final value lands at 0.7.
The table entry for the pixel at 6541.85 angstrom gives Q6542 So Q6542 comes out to 7.3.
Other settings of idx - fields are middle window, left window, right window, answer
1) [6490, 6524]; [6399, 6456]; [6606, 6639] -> -0.05 mag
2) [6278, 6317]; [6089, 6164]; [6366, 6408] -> -0.01 mag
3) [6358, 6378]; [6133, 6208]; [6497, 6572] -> 0.03 mag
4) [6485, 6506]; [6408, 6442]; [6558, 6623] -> 0.01 mag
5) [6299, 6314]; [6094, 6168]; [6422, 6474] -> 0.00 mag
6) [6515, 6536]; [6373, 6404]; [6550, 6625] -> 0.02 mag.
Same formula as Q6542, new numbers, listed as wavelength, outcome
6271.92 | 7.85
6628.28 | 7.16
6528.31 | 7.2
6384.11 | 8.02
